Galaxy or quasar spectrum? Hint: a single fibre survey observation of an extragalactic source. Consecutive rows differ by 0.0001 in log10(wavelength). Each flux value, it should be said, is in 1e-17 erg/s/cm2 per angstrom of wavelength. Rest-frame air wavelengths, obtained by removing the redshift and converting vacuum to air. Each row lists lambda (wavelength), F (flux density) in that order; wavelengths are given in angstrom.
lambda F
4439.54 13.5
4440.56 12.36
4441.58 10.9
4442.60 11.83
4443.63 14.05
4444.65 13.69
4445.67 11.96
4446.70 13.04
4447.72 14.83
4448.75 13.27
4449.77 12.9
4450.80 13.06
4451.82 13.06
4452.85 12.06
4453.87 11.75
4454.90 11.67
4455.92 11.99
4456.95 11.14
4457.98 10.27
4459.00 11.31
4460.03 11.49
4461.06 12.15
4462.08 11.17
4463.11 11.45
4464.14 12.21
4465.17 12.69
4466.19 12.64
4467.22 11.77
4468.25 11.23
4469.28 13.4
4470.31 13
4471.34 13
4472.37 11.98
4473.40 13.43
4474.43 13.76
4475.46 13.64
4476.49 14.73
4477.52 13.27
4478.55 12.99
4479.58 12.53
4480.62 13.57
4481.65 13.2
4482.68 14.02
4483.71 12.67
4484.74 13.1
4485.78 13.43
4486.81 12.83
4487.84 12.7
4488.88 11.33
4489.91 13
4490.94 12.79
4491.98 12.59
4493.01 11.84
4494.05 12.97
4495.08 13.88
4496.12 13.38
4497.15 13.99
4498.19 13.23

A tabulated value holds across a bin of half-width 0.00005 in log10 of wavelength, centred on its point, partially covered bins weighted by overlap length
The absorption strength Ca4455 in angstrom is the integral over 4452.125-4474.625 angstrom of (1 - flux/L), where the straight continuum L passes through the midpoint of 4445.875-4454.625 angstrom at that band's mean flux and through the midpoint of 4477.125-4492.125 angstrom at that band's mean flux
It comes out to 1.5 angstrom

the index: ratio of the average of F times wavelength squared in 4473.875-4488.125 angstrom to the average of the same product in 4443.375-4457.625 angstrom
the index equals 1.06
